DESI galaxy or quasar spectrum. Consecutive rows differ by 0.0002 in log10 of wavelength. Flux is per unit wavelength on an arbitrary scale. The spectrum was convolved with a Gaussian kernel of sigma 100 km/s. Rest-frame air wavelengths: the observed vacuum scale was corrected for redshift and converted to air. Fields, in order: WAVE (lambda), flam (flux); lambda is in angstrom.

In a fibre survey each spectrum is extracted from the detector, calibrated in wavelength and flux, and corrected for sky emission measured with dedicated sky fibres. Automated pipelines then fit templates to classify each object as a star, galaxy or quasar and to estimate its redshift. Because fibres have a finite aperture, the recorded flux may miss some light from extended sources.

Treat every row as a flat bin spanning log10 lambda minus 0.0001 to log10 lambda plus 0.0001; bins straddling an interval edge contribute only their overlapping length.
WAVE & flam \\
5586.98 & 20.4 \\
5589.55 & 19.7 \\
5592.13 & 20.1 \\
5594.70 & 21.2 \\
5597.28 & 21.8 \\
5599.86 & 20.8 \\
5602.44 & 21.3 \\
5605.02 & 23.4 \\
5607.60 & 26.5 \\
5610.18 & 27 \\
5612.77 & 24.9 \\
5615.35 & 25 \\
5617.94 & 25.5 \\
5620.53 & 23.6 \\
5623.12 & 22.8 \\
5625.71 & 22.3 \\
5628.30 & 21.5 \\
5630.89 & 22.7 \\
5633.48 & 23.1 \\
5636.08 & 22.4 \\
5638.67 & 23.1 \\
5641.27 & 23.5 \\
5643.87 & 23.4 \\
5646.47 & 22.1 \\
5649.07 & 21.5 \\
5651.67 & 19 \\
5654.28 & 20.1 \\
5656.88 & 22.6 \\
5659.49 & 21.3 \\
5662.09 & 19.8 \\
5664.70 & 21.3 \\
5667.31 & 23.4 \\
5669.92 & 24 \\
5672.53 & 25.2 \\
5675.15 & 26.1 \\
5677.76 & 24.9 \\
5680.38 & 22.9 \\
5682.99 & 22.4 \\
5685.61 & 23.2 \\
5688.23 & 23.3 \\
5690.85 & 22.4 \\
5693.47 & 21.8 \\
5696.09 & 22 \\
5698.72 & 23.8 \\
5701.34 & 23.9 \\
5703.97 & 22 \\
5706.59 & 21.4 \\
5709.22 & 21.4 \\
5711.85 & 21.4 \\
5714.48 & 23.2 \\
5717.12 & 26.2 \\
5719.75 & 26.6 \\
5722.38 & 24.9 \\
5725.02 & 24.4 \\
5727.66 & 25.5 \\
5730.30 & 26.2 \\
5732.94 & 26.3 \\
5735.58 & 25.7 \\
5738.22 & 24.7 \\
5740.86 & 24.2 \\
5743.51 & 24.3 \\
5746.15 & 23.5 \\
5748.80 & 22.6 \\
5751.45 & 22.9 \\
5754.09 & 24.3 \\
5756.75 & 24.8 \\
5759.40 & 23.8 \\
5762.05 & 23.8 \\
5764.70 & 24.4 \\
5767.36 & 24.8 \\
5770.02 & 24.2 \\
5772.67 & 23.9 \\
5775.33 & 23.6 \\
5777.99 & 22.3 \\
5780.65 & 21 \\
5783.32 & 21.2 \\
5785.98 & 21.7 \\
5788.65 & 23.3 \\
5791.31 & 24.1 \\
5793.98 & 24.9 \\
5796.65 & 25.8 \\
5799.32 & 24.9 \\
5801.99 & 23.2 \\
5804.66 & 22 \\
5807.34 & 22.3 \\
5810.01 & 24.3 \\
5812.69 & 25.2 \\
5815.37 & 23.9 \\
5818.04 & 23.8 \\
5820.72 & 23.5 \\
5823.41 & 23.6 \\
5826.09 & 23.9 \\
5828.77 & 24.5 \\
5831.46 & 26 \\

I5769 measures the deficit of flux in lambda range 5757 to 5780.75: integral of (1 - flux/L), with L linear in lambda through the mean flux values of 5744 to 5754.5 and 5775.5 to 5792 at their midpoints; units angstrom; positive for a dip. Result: -1.0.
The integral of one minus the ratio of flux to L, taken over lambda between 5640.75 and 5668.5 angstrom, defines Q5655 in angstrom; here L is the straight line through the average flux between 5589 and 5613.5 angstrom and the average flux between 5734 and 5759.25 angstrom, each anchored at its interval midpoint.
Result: 2.0 angstrom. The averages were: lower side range 22.7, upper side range 24.1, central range 21.6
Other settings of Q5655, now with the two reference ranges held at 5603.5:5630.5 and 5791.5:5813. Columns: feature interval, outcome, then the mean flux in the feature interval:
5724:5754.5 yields -0.62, 24.6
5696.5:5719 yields 1.05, 23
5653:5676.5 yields 1.44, 22.7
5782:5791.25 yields 0.65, 22.4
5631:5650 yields 1.10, 22.8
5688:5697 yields 0.68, 22.3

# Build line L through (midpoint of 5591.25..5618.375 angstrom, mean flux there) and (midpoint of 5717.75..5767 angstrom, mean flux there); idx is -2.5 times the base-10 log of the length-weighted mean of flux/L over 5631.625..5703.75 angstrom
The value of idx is 0.060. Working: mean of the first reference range 23.4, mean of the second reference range 24.6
